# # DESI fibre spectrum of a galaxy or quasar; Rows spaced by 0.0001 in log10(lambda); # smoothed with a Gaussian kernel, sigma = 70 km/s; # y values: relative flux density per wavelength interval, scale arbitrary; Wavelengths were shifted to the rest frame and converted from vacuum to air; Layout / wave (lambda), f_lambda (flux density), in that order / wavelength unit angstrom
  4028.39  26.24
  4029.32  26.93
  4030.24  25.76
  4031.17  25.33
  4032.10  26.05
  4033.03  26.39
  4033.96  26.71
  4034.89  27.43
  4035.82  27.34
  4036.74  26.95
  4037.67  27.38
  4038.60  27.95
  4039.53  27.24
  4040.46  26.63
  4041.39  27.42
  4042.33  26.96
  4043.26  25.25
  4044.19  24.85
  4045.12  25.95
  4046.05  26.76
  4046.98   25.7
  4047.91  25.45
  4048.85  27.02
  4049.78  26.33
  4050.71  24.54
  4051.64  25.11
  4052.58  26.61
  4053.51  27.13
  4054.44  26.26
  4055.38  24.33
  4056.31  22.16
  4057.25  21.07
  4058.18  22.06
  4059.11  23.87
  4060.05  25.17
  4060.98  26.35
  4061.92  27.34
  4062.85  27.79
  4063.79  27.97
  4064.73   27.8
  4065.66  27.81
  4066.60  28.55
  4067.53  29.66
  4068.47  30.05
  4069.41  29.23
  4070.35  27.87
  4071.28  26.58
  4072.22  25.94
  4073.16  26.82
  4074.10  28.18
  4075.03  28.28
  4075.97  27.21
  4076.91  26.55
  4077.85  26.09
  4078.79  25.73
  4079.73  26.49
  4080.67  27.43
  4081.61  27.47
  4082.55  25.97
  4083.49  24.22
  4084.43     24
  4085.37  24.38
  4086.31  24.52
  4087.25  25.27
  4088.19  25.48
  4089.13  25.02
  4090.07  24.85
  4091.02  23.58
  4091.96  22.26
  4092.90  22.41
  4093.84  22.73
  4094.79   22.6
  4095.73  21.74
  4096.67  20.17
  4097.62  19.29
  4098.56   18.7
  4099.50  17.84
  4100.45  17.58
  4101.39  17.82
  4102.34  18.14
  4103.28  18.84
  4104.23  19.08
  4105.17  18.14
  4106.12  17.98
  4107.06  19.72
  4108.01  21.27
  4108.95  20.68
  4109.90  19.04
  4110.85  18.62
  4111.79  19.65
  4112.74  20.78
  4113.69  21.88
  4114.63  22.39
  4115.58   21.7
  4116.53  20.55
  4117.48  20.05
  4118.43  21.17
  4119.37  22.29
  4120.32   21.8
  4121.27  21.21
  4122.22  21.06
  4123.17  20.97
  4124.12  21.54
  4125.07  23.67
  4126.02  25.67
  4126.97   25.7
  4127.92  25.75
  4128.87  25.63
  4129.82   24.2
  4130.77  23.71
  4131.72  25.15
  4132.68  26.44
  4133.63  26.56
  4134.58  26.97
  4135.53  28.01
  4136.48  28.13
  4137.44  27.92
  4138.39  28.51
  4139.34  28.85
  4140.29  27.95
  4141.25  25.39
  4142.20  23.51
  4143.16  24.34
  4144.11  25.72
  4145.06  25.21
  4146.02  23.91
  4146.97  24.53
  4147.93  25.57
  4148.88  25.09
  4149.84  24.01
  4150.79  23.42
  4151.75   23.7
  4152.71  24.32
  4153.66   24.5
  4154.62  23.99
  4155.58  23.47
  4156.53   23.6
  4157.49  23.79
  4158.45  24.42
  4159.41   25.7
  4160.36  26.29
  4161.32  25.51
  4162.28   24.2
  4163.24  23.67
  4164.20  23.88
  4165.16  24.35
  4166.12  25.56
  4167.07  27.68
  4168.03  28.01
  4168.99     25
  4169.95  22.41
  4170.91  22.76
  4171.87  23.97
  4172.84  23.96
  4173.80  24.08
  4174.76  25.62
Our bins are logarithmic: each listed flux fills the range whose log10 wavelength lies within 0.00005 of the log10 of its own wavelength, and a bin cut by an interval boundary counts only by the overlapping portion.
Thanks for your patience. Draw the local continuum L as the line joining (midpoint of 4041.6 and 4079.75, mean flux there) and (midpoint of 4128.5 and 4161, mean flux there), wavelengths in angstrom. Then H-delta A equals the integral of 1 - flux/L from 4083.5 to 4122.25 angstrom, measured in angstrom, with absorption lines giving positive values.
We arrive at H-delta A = 7.1 angstrom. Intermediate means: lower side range 26.4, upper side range 25.4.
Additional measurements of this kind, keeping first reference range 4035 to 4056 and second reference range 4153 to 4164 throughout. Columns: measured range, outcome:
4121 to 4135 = 0.35 angstrom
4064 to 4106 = 2.37 angstrom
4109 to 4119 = 1.82 angstrom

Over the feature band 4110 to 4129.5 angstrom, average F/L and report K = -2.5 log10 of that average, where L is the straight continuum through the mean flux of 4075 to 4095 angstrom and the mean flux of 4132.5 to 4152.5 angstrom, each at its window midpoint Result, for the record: 0.16 mag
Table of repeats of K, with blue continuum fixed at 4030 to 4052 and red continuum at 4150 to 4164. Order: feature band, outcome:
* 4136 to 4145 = -0.087 mag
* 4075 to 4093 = 0.011 mag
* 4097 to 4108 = 0.333 mag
